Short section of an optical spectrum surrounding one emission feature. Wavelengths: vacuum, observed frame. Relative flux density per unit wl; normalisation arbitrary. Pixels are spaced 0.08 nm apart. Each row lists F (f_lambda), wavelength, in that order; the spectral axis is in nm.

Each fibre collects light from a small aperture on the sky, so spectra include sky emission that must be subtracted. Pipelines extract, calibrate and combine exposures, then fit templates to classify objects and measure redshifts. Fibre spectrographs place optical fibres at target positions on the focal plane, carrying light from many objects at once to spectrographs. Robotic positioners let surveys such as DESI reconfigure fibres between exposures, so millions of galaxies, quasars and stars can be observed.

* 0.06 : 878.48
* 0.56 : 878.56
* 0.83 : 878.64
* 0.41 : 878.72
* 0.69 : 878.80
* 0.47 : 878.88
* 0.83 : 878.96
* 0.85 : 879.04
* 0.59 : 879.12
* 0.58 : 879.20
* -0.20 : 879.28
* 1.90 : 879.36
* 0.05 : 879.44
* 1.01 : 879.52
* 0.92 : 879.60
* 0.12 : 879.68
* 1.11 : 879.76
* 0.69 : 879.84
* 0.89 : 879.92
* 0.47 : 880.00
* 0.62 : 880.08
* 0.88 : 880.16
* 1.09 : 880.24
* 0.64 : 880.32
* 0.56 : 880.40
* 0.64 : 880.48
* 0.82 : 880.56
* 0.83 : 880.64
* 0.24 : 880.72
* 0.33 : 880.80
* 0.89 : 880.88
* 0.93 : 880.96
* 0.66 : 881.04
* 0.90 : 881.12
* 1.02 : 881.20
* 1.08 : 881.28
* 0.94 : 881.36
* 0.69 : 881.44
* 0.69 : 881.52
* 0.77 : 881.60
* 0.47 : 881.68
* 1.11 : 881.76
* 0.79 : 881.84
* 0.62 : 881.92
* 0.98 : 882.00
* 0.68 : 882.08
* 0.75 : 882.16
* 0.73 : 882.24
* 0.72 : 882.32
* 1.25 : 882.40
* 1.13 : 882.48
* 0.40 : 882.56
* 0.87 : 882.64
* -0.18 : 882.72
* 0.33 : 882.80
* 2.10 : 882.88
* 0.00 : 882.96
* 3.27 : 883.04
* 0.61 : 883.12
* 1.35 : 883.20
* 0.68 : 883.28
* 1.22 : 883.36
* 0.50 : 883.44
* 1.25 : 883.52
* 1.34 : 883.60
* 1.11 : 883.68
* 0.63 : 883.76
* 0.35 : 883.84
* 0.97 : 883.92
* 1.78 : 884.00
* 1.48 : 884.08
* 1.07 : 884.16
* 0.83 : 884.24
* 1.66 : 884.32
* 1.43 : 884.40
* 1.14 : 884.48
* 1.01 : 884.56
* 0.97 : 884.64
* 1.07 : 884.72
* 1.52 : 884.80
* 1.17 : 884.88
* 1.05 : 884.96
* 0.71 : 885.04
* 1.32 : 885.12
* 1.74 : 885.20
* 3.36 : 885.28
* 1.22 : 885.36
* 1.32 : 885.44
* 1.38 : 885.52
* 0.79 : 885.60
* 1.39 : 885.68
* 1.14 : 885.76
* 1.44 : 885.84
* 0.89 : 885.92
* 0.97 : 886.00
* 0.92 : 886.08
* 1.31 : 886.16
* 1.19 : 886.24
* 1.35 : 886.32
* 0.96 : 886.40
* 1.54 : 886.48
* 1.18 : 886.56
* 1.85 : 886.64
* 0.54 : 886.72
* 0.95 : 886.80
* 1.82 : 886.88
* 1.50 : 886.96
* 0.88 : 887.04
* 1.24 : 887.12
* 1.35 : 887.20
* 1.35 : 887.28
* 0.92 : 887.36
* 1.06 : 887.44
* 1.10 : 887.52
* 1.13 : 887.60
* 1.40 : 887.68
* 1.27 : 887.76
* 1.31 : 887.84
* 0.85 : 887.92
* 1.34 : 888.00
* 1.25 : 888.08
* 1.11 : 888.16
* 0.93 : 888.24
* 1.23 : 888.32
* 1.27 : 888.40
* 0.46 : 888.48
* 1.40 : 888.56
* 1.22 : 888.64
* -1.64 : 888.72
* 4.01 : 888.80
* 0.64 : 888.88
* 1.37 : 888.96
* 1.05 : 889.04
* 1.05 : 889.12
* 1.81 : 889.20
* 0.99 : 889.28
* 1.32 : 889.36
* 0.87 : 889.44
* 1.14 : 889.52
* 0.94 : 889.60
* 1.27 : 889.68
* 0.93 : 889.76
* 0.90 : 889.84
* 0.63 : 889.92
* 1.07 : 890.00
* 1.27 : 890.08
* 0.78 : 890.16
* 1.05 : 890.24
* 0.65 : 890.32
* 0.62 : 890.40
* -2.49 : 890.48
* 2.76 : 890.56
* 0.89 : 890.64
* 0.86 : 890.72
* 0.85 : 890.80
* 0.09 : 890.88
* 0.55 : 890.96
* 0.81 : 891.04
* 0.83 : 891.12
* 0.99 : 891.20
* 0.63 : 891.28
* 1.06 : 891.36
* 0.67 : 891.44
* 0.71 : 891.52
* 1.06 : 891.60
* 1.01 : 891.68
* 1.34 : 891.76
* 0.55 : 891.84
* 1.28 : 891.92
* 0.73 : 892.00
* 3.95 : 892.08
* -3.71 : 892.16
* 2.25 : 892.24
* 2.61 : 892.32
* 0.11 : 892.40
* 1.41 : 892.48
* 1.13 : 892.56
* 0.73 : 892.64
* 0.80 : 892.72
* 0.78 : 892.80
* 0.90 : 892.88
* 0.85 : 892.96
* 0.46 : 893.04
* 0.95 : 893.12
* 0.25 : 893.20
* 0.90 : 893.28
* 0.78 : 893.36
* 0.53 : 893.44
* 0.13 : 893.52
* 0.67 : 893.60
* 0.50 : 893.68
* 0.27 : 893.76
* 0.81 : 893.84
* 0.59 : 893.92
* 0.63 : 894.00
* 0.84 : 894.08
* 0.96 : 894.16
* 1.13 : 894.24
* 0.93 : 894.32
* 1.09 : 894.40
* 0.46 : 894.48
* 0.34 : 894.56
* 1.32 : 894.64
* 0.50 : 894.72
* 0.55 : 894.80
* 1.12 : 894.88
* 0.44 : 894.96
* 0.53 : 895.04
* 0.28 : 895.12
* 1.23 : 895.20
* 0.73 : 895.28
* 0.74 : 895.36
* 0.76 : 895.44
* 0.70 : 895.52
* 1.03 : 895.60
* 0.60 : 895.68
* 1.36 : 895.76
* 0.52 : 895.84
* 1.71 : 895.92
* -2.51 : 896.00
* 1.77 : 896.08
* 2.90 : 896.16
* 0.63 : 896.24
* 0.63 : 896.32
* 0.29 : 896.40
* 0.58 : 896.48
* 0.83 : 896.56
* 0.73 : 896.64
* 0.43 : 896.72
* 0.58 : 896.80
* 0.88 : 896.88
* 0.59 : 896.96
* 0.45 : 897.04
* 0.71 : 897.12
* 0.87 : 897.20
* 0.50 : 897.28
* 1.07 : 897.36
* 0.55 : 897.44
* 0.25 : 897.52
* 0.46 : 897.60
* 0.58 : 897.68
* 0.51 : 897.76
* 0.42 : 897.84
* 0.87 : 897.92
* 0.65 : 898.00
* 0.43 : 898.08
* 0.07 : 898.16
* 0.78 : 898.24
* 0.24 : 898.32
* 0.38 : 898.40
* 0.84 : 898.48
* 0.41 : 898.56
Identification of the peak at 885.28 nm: Mg II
